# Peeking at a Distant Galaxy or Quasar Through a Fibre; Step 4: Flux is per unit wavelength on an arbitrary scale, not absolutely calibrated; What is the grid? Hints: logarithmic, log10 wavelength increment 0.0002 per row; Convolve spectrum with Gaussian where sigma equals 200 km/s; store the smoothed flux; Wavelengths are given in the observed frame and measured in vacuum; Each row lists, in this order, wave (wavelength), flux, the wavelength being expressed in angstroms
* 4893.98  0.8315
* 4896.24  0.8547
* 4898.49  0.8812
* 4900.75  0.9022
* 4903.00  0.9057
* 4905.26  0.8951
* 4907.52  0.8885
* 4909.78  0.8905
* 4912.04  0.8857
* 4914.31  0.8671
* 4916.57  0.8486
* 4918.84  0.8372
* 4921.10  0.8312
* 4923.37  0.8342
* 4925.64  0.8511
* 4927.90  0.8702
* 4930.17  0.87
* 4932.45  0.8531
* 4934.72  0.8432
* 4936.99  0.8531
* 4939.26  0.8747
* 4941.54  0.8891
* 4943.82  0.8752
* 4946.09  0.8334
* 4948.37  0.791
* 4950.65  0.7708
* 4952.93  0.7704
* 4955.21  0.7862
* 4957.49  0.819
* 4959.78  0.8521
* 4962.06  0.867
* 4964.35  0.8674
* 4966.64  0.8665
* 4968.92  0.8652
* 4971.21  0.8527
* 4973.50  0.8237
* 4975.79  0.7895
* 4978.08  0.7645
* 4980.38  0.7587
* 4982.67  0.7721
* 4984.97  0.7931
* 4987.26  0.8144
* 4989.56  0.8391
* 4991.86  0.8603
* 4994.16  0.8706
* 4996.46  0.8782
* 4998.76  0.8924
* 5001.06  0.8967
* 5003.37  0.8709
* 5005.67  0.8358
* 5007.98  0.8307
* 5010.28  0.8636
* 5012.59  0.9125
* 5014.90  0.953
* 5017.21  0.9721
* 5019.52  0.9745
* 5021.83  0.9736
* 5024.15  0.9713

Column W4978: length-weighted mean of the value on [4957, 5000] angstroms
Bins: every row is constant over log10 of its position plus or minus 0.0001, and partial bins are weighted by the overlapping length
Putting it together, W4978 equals 0.834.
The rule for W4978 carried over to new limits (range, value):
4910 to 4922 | 0.857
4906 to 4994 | 0.838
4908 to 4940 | 0.858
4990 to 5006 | 0.873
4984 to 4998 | 0.845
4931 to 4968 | 0.839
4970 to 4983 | 0.795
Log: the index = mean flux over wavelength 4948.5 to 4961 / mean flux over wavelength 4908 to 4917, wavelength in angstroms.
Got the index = 0.91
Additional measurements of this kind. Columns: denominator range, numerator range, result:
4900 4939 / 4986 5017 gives 1.01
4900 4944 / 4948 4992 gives 0.94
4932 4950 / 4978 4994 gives 0.95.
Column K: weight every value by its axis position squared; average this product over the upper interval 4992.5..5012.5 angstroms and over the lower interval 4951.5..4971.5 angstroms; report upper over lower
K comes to 1.1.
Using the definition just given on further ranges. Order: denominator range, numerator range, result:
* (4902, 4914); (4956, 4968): 0.98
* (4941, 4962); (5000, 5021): 1.13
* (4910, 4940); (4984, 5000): 1.02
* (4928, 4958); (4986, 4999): 1.05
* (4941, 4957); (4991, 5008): 1.09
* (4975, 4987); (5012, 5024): 1.25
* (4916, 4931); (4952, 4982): 0.98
